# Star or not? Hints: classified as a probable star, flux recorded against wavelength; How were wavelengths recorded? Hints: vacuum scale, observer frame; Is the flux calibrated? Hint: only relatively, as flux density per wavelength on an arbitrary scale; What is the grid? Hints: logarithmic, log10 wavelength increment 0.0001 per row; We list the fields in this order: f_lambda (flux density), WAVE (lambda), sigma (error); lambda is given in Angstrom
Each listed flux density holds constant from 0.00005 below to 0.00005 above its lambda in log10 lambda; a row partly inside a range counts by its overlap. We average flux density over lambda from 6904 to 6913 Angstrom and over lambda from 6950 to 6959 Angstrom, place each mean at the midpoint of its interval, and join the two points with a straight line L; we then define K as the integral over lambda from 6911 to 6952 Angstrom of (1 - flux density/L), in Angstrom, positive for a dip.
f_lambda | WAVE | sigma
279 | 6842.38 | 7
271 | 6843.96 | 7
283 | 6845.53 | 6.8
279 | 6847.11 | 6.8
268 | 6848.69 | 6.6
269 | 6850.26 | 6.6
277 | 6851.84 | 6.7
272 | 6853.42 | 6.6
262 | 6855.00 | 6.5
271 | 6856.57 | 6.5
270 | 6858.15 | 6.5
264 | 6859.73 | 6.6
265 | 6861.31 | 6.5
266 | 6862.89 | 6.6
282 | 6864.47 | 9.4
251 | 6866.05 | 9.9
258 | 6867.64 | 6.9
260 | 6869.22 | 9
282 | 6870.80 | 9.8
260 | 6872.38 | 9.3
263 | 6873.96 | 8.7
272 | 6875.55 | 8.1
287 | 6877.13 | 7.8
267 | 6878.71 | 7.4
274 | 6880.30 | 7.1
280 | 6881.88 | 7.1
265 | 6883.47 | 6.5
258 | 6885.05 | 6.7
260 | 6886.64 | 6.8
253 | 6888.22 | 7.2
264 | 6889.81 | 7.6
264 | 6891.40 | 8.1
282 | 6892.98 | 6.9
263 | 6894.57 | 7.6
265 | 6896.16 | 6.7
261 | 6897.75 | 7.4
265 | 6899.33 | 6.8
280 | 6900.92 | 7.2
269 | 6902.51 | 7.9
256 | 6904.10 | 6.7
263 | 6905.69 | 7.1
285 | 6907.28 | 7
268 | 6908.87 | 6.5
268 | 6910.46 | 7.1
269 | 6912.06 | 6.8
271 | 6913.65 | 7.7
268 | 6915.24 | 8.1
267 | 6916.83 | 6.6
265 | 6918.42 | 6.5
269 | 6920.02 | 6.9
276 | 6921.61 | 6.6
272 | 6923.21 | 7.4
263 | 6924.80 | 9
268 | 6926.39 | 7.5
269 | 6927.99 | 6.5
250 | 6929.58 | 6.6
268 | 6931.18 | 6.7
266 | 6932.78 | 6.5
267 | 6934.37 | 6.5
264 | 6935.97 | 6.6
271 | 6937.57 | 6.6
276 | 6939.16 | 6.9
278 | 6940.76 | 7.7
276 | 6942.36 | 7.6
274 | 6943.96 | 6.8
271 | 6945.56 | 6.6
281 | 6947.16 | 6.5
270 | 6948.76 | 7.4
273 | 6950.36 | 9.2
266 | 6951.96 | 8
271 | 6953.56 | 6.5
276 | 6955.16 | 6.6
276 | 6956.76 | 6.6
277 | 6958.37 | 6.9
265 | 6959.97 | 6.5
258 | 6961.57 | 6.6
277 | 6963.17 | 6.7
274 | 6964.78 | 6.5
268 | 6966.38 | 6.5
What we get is 0.2 Angstrom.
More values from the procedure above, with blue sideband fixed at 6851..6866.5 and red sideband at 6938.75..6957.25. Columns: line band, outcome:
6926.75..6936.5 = 0.3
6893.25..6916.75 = 0.3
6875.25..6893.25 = 0.1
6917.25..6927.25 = 0.1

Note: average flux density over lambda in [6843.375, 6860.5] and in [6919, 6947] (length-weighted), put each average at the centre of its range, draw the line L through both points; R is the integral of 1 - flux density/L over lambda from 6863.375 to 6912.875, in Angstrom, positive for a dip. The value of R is 0.6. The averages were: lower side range 272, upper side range 269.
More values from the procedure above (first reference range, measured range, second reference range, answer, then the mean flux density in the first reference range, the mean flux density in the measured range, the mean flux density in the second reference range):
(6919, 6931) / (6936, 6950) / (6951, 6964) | -0.3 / 267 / 274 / 271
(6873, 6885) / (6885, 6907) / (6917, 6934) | 0.4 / 272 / 265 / 267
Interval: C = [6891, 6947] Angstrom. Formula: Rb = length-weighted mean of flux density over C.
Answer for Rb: 269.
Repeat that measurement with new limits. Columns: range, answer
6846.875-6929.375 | 268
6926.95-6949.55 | 270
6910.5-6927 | 269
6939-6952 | 274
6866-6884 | 269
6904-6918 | 269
